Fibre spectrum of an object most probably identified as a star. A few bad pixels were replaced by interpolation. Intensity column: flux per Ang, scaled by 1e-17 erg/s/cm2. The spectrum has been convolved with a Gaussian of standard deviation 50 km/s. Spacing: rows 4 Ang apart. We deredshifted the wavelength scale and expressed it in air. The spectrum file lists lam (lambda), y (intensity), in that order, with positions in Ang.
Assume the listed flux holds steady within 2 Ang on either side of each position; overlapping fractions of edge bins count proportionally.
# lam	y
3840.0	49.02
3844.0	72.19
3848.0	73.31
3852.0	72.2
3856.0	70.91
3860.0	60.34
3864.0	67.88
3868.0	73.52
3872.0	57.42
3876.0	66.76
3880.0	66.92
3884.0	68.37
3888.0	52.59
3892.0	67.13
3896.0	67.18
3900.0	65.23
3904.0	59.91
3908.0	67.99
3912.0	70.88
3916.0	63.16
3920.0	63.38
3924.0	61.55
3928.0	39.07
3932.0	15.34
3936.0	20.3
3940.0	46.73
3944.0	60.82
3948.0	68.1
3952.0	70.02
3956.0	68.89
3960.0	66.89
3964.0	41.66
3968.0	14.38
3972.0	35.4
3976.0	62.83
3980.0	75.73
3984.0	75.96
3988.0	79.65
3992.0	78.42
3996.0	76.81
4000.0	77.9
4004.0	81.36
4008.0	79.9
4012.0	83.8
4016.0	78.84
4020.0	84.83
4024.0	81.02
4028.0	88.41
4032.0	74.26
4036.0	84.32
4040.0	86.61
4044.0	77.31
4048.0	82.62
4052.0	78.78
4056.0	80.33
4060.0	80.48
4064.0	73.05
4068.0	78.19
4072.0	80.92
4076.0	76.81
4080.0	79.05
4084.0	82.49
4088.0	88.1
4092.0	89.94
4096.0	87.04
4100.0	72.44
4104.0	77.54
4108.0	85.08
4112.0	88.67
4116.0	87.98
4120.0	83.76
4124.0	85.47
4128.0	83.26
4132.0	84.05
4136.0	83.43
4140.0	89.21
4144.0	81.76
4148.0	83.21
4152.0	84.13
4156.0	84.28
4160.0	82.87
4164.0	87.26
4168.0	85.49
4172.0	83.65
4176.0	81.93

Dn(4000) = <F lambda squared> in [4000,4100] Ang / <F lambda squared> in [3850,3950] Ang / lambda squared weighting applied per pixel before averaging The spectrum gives 1.47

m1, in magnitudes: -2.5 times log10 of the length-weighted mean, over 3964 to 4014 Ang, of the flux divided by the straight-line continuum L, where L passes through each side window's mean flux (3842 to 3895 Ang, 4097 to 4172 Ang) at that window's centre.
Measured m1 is 0.11 mag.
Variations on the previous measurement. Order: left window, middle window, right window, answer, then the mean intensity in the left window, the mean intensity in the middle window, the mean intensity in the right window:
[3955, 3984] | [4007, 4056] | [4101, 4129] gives -0.23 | 53.3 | 81.7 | 84.2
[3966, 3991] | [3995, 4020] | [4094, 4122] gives -0.25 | 58.2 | 80.3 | 83.2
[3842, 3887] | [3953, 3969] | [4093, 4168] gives 0.39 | 67.8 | 51.4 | 84.1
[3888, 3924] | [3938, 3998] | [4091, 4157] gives 0.15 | 64.7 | 61.5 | 84.1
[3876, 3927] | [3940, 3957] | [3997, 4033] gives 0.11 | 64.1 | 64.5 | 81.2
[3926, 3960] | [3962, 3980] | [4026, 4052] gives 0.36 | 49.7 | 42.7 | 82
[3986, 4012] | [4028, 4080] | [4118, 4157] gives 0.02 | 79.4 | 79.8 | 84.3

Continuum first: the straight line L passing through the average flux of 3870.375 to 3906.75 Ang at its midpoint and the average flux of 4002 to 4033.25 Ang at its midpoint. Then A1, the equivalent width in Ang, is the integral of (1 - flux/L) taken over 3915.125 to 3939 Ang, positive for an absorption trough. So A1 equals 8.9 Ang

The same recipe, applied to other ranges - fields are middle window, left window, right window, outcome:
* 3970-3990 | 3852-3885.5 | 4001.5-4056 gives 2.9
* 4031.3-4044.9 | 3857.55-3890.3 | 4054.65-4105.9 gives -0.8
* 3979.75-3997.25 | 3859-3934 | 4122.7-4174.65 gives -2.0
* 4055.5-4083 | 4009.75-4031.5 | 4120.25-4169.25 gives 1.6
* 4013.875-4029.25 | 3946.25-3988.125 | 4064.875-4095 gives -2.8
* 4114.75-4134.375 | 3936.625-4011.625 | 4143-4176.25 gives -1.1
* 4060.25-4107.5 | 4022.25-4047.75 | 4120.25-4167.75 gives 1.4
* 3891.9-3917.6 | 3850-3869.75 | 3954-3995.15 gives -0.1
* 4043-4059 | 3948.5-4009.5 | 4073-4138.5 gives -0.9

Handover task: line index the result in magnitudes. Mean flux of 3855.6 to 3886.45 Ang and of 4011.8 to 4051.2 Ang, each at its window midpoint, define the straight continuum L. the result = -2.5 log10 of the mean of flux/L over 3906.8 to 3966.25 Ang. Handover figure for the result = 0.31 mag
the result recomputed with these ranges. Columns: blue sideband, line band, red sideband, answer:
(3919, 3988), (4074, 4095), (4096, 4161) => -0.10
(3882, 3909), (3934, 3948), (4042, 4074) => 0.42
